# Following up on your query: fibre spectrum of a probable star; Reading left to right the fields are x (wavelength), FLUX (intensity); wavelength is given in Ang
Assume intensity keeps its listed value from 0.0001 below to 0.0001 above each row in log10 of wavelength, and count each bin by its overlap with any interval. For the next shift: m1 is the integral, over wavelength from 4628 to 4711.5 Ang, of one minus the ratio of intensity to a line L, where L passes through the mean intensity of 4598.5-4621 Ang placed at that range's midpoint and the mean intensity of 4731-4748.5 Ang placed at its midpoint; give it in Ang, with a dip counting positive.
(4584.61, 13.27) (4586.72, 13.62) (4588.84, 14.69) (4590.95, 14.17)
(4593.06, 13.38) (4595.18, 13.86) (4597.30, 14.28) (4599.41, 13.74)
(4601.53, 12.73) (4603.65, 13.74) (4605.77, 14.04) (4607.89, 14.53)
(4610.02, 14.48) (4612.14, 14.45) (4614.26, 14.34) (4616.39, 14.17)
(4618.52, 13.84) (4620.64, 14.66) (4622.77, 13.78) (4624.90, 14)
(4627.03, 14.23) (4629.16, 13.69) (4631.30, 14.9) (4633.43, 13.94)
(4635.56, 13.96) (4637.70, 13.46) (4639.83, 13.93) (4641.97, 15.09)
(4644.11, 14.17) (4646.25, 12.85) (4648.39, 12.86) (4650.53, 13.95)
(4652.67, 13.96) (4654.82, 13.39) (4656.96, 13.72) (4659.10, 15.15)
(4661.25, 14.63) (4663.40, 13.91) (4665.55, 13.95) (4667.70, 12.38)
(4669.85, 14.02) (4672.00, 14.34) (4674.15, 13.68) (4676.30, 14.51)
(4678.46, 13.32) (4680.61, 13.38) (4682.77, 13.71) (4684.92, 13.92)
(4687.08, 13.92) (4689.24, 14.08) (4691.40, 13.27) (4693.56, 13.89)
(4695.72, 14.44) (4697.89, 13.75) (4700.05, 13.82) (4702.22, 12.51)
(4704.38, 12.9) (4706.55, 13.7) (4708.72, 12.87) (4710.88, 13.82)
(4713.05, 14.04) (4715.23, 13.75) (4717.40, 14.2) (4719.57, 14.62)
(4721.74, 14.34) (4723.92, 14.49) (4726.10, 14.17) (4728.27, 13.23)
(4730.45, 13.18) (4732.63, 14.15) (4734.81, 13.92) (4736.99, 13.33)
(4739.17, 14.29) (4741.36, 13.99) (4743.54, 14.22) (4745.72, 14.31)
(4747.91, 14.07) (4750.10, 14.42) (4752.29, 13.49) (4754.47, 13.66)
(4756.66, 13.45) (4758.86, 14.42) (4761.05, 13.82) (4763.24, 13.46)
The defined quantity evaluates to 1.4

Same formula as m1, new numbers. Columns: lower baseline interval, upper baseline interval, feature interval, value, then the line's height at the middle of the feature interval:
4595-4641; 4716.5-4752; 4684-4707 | 0.6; 14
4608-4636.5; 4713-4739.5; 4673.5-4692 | 0.4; 14.1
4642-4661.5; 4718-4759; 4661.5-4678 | 0.1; 13.9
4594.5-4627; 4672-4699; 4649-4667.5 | -0.1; 13.9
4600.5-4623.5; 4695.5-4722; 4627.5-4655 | 0.2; 14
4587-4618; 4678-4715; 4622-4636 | -0.2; 13.9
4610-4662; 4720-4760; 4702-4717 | 0.6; 14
